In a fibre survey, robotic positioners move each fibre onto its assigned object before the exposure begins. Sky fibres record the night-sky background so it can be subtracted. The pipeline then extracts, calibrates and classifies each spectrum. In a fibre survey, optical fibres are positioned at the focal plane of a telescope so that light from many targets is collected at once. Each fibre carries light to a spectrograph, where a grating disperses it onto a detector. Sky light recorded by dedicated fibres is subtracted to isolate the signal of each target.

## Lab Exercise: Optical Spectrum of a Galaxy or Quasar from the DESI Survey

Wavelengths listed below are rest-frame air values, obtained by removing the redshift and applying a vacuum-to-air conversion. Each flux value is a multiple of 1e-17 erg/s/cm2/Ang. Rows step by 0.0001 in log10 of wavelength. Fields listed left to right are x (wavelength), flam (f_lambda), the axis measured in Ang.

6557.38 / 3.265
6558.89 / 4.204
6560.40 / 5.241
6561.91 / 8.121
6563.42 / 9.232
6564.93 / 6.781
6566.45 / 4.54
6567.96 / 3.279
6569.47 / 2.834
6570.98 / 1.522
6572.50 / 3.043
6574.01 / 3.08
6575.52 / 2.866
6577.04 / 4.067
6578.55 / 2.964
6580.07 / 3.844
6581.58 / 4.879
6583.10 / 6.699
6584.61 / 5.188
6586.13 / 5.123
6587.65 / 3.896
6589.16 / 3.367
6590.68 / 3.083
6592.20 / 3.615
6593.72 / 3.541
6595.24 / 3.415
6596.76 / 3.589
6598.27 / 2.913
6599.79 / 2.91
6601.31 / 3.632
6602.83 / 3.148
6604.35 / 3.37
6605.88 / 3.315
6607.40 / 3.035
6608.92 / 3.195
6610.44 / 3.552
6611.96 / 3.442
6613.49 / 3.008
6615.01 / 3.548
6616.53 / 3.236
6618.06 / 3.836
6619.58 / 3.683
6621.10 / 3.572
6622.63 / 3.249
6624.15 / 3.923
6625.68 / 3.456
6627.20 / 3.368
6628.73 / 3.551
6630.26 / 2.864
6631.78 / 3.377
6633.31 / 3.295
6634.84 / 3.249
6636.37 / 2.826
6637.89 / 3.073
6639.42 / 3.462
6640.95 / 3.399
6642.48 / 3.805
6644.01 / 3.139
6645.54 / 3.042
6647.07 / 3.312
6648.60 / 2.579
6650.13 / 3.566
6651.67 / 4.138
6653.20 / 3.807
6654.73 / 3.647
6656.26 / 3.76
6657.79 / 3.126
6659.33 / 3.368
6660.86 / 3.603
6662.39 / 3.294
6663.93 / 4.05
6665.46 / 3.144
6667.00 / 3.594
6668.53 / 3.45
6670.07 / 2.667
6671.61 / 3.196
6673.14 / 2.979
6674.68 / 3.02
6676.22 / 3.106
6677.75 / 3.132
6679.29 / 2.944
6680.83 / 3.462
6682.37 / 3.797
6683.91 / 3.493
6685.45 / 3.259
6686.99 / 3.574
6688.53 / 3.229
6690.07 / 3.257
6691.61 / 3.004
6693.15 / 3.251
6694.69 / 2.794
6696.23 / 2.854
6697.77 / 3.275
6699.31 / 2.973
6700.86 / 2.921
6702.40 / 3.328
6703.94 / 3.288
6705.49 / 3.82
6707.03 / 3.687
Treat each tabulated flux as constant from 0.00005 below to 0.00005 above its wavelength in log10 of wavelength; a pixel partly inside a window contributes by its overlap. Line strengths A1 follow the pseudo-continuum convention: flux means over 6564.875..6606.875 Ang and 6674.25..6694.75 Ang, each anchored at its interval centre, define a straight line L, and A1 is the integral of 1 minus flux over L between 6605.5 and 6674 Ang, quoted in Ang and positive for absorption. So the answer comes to 1.4 Ang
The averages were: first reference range 3.68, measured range 3.37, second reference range 3.26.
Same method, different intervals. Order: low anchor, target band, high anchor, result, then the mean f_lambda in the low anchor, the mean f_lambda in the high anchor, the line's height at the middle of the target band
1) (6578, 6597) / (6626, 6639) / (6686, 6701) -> 1.69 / 4.12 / 3.12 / 3.7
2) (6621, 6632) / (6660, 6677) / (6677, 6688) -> 0.51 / 3.41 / 3.37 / 3.38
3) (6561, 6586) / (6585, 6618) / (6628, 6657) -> 5.11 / 4.58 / 3.36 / 4.08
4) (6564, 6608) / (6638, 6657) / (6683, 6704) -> -0.24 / 3.73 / 3.18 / 3.42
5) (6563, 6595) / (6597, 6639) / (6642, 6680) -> 4.59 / 4.1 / 3.34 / 3.74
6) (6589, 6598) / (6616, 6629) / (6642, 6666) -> -0.42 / 3.41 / 3.46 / 3.43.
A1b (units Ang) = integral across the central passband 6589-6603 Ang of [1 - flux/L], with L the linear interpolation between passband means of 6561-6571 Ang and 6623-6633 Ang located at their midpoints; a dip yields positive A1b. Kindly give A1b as 3.6 Ang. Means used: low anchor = 5.46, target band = 3.33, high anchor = 3.41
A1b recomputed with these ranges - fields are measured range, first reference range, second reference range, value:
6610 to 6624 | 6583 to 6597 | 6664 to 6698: 1.2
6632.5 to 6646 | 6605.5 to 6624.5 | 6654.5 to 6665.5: 0.8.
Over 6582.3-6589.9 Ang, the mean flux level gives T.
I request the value 4.86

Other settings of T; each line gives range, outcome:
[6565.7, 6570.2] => 3.56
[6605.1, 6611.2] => 3.27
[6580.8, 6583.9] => 5.78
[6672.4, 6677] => 3.04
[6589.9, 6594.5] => 3.41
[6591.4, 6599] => 3.42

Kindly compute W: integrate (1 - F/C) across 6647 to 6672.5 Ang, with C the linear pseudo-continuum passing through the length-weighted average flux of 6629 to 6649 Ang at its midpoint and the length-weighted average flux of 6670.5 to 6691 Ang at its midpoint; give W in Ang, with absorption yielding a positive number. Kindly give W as -1.6 Ang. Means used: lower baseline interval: 3.21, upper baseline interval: 3.25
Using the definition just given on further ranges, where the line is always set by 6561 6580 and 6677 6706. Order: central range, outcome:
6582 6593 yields -0.62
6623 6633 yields 1.08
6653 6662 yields 0.07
